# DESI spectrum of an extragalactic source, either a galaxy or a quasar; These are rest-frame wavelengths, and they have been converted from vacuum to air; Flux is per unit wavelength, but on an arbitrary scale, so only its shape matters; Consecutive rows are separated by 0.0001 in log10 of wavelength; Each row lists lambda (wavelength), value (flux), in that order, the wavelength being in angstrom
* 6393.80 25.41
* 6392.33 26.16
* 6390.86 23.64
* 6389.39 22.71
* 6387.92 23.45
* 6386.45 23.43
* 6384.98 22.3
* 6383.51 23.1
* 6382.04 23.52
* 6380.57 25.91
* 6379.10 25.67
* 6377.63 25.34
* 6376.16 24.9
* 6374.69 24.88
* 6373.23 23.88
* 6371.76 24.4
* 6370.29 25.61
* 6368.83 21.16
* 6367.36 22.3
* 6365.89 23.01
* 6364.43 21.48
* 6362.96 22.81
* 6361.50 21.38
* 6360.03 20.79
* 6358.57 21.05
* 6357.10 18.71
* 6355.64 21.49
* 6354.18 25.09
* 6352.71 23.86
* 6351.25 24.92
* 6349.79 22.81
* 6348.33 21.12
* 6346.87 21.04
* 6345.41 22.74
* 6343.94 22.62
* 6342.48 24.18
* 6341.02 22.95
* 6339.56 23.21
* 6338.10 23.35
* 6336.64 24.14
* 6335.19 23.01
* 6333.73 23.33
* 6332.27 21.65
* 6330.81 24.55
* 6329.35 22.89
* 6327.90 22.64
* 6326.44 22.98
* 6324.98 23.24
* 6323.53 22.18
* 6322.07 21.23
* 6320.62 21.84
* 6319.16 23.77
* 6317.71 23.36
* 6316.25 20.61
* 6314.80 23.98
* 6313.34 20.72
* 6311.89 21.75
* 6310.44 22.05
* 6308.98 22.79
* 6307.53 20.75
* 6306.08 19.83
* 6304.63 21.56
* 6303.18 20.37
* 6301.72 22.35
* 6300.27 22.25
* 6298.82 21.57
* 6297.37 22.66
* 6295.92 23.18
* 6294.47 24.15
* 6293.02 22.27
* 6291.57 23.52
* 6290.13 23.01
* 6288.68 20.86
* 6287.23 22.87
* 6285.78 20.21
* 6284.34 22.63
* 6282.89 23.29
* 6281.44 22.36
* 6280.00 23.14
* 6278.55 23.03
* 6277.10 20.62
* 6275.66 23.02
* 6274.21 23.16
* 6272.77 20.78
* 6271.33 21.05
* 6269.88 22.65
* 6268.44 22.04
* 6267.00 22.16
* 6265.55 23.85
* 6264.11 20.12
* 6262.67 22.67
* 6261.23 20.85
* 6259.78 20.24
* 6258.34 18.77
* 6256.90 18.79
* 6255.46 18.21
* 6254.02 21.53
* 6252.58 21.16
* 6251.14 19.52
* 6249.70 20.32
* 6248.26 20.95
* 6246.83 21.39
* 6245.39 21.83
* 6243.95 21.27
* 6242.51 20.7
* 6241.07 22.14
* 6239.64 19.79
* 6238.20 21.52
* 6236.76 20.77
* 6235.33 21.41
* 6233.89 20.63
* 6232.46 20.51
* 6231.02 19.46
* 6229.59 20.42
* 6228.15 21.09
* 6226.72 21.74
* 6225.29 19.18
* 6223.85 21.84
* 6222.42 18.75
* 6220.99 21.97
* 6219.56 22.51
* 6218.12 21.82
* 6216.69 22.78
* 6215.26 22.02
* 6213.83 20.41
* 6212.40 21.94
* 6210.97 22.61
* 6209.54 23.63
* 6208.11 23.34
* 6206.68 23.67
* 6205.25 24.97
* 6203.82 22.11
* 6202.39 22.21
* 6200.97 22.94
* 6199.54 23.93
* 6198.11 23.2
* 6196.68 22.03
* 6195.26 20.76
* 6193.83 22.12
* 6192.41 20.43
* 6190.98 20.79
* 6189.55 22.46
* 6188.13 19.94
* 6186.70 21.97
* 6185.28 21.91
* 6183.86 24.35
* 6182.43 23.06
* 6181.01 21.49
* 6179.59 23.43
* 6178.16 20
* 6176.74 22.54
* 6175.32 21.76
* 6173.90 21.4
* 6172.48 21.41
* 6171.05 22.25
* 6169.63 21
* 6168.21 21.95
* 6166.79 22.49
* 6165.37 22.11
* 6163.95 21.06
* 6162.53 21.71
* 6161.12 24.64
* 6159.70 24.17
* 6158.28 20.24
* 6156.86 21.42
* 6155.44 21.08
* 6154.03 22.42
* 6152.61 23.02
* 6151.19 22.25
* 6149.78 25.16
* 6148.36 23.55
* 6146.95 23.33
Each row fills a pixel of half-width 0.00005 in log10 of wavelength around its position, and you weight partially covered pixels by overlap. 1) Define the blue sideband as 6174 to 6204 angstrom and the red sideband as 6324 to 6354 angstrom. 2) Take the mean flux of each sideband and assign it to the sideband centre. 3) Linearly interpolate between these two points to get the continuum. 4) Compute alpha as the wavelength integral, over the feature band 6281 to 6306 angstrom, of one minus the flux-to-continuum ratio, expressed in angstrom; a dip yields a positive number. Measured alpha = 0.6 angstrom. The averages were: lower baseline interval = 22.1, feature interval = 22.2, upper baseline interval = 23.1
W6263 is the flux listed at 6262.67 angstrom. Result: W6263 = 22.67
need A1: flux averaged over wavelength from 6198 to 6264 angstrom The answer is 21.3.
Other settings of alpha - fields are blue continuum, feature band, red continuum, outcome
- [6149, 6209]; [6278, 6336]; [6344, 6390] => 1.1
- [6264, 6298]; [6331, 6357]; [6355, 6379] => -0.3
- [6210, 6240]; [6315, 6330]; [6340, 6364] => -0.3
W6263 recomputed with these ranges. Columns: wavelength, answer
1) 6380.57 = 25.91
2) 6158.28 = 20.24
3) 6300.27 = 22.25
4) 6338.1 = 23.35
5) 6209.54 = 23.63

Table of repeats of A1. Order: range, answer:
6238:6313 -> 21.6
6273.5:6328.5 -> 22.3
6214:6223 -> 21.6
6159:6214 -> 22.3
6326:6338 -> 23.2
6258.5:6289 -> 21.9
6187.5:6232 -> 21.8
